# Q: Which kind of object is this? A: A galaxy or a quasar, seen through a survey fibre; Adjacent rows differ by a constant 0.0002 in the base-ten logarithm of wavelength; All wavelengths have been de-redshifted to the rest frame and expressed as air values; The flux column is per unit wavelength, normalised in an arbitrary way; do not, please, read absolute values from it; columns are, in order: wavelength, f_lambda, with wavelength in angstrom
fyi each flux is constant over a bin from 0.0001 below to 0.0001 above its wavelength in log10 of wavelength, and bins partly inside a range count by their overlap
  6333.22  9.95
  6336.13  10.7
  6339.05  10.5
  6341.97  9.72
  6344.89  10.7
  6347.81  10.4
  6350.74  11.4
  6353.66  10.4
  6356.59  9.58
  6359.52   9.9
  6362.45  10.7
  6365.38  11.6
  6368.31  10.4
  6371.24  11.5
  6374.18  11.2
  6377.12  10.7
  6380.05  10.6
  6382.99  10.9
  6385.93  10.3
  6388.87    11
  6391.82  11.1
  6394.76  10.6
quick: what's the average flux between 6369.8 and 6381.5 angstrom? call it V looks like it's 11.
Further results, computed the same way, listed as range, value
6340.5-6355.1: 10.5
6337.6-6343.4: 10.1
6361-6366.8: 11.1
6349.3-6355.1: 10.9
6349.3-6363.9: 10.4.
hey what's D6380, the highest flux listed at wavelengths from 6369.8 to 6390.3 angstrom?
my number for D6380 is 11.5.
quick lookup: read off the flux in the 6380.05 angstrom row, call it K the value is 10.6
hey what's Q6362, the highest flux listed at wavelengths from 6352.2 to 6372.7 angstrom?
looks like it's 11.6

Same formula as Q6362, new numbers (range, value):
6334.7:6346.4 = 10.7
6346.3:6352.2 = 11.4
